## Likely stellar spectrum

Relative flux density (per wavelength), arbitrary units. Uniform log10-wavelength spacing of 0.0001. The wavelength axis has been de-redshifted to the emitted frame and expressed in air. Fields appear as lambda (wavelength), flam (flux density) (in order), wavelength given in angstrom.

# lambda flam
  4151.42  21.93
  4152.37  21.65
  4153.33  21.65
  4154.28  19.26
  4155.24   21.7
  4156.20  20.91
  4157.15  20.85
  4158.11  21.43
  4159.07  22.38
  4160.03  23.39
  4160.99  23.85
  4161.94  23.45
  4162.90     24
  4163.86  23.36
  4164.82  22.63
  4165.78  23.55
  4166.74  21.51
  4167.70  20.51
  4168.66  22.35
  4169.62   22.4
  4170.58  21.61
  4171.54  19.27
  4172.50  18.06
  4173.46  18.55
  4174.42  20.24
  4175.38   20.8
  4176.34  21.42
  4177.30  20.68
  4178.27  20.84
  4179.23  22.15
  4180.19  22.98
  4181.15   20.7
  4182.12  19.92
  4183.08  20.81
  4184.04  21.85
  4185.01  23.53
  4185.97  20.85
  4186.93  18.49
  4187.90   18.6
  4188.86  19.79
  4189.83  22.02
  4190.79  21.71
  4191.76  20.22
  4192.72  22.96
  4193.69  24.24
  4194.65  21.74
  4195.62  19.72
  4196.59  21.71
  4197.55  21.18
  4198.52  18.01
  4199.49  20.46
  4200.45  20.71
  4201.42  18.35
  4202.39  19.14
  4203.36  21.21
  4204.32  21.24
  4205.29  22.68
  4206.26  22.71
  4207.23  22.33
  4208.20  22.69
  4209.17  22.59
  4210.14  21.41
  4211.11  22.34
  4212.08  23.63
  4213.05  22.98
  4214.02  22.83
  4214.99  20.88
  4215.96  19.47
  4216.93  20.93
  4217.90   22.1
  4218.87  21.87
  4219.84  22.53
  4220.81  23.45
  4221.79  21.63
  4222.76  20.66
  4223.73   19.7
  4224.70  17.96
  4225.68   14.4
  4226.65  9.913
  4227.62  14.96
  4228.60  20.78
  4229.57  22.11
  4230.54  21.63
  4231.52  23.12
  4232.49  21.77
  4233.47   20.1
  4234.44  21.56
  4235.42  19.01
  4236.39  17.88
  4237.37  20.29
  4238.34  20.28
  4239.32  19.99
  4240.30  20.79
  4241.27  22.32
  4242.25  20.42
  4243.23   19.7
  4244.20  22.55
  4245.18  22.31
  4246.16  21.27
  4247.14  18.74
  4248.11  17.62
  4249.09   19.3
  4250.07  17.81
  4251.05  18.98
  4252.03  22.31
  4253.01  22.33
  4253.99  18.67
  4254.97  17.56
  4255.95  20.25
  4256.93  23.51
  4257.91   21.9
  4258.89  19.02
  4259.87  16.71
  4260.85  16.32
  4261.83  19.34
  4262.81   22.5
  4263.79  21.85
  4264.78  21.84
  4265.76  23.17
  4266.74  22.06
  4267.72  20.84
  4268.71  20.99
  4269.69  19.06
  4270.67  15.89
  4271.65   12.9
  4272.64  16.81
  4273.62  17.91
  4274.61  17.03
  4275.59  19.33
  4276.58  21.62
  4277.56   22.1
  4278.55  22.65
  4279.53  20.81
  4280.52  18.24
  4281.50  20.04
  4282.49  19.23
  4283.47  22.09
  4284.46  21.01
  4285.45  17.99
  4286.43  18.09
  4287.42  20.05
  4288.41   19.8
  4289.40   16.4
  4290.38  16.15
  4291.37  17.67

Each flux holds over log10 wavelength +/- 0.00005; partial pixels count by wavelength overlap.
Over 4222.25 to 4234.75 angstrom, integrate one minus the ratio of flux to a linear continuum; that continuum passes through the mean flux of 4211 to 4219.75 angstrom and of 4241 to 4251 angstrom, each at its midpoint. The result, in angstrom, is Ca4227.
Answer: 1.2 angstrom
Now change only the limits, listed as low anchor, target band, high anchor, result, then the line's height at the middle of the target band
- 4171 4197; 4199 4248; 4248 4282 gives -0.8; 20.3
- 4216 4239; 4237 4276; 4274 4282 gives 0.5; 20.1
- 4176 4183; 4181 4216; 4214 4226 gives -0.5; 20.9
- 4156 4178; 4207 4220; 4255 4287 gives -0.8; 20.8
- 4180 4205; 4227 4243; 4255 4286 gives 0.0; 20.3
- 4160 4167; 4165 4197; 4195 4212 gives 1.8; 22.3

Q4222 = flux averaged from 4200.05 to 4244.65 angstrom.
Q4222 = 20.7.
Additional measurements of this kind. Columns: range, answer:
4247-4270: 20.1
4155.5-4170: 22.4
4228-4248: 20.7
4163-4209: 21.1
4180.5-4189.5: 20.6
